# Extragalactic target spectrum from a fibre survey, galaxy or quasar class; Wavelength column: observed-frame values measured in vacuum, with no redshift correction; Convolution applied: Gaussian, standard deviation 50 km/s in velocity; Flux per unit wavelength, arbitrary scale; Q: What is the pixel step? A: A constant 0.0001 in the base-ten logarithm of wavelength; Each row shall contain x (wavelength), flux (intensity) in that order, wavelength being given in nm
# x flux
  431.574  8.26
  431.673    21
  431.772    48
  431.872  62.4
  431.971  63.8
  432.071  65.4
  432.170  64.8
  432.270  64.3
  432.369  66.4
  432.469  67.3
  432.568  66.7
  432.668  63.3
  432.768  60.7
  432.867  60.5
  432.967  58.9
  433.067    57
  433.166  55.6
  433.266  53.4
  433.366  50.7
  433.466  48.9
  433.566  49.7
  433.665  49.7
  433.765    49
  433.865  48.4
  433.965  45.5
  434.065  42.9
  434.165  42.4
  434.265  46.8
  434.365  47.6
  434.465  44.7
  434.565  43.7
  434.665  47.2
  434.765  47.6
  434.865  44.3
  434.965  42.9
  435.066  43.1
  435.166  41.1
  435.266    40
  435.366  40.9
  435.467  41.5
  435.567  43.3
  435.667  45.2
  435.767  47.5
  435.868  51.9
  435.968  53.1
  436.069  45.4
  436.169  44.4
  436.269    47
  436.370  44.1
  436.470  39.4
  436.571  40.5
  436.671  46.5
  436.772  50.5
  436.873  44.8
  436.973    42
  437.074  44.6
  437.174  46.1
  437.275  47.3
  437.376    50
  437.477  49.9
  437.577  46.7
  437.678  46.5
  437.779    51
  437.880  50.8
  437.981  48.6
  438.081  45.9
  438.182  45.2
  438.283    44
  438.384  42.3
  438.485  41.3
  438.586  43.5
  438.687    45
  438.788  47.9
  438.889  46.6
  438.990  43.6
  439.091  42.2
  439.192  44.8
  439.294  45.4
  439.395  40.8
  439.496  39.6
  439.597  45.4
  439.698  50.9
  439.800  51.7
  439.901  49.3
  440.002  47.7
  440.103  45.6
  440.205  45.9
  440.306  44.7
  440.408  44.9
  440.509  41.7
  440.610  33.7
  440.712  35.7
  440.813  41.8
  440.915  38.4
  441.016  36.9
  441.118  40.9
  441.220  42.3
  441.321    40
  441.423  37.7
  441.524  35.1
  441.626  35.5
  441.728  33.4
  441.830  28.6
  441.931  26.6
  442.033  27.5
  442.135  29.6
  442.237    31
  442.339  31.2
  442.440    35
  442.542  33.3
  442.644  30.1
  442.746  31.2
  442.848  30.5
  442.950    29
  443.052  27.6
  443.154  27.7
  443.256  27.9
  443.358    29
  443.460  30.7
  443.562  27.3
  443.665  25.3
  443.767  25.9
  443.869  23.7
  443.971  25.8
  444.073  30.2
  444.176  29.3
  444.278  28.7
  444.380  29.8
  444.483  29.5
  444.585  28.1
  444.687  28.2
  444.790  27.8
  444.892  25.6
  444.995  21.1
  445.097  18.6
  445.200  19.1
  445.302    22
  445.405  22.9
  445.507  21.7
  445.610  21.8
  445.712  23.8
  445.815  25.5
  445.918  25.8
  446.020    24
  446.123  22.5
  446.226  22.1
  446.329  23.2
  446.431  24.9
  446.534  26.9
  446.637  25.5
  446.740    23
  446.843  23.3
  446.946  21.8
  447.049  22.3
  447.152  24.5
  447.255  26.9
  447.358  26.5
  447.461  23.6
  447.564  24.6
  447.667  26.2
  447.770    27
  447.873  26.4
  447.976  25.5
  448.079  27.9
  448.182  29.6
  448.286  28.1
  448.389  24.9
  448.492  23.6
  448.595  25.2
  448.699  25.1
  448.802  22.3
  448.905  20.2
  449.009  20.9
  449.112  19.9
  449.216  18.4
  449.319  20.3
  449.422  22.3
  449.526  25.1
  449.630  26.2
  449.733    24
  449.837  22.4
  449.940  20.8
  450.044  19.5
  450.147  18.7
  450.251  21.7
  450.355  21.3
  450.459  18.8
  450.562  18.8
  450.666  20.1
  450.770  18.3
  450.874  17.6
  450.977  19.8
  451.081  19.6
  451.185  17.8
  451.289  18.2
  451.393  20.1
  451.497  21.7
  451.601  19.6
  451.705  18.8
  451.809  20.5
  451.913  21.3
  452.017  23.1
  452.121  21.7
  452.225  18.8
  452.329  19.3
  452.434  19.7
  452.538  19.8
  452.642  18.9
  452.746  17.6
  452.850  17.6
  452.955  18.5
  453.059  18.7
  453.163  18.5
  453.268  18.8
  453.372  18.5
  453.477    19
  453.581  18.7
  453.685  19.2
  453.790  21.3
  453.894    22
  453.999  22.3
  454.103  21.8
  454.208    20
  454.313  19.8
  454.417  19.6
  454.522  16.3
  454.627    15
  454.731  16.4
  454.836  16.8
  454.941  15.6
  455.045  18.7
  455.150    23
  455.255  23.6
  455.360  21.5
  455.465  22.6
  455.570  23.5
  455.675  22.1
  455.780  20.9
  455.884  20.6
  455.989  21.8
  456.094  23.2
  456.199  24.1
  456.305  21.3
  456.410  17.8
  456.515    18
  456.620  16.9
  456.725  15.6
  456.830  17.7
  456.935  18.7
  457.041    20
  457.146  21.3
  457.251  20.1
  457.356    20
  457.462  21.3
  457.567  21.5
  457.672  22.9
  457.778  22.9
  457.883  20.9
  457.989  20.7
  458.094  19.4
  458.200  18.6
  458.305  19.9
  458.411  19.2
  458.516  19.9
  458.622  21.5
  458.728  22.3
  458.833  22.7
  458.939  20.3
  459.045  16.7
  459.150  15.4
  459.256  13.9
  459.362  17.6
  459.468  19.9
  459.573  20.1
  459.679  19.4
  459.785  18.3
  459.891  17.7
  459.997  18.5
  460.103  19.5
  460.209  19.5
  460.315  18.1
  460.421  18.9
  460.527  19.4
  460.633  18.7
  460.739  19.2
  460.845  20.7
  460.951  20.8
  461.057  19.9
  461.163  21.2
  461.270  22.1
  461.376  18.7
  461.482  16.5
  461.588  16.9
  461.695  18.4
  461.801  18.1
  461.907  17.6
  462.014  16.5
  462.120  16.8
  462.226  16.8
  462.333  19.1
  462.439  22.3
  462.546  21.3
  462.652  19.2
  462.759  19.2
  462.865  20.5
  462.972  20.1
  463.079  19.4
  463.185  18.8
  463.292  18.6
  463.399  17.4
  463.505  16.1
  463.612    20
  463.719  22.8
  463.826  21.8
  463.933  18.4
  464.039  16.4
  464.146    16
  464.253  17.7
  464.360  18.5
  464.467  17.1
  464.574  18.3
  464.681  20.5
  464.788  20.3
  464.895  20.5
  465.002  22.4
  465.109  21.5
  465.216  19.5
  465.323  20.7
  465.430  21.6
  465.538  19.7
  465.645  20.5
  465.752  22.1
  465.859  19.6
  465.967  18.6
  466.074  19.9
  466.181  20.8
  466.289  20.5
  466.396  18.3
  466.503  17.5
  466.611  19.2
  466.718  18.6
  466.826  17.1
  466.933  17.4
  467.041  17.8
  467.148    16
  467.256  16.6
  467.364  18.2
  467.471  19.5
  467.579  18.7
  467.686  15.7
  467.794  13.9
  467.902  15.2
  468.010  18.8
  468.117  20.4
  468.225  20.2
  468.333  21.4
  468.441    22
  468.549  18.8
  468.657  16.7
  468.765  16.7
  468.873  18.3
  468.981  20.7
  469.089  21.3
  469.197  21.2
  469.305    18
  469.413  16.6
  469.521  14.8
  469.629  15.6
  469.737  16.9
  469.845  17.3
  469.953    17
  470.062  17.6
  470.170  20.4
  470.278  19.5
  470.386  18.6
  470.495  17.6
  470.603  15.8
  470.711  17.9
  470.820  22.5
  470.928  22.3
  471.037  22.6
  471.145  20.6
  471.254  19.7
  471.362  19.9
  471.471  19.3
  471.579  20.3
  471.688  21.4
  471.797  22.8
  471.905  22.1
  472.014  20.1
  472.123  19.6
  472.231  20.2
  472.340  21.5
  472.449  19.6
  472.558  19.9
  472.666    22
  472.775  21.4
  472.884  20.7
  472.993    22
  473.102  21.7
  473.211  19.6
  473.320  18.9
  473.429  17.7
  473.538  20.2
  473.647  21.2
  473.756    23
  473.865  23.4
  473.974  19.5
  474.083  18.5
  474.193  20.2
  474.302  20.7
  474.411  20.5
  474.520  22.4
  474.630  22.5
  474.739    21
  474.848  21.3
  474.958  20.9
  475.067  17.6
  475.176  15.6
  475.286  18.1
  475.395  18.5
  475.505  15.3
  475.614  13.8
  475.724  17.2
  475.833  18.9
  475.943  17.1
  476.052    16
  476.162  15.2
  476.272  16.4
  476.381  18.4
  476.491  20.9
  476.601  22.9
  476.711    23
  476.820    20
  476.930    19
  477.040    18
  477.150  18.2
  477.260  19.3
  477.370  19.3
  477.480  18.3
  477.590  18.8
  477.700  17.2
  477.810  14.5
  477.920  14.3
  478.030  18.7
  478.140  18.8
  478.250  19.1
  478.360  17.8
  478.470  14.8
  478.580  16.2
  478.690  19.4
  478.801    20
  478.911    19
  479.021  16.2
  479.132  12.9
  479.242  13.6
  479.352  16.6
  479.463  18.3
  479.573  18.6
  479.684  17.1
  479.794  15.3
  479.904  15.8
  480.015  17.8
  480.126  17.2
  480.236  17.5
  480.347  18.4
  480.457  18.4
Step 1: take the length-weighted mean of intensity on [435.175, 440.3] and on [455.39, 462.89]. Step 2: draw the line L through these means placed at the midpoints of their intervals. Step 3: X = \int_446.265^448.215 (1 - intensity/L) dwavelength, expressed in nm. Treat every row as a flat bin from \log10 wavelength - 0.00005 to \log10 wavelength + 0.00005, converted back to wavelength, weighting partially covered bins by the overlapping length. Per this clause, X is 0.51 nm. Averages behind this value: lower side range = 45.6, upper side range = 19.6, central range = 25.2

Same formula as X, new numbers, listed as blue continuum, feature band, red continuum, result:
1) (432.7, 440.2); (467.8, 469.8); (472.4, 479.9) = 0.46 nm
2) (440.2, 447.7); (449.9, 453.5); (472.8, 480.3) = 0.95 nm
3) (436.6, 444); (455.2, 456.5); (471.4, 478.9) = 0.37 nm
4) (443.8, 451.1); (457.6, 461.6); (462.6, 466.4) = 0.24 nm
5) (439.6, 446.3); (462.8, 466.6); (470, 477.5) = 0.61 nm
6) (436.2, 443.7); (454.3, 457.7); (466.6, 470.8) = 0.96 nm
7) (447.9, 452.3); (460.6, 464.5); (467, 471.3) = 0.13 nm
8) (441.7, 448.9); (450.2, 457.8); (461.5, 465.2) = 0.96 nm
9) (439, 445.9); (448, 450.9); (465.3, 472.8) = 0.71 nm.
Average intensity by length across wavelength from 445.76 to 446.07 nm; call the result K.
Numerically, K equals 25.1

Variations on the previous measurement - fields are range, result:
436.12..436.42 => 45.2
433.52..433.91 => 49.3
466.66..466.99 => 17.7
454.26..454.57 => 18.6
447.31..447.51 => 25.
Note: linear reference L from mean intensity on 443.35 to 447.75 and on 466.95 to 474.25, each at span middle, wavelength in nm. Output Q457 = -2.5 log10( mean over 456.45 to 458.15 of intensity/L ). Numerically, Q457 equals 0.13 mag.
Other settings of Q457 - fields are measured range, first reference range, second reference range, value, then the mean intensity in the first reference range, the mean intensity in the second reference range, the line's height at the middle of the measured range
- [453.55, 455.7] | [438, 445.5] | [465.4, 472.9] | 0.35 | 35.2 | 19.2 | 27.7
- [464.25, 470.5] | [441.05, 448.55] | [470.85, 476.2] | 0.15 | 27.5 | 19.9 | 21.5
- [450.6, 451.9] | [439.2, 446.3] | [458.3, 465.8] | 0.34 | 32.3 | 19.2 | 26.5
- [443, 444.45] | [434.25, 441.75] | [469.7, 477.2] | 0.40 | 44.2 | 19.6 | 40.3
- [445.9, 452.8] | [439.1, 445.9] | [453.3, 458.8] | 0.19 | 33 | 20.1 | 26.5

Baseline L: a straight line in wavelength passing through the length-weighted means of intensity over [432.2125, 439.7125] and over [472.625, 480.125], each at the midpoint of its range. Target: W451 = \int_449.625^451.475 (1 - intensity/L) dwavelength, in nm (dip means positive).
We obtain 0.86 nm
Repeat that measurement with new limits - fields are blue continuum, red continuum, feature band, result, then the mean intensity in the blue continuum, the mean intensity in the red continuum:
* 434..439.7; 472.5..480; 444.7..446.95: 0.90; 45.2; 18.7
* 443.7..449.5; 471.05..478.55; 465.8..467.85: 0.27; 24.5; 19.4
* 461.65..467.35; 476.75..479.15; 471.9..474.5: -0.33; 19.1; 17.8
